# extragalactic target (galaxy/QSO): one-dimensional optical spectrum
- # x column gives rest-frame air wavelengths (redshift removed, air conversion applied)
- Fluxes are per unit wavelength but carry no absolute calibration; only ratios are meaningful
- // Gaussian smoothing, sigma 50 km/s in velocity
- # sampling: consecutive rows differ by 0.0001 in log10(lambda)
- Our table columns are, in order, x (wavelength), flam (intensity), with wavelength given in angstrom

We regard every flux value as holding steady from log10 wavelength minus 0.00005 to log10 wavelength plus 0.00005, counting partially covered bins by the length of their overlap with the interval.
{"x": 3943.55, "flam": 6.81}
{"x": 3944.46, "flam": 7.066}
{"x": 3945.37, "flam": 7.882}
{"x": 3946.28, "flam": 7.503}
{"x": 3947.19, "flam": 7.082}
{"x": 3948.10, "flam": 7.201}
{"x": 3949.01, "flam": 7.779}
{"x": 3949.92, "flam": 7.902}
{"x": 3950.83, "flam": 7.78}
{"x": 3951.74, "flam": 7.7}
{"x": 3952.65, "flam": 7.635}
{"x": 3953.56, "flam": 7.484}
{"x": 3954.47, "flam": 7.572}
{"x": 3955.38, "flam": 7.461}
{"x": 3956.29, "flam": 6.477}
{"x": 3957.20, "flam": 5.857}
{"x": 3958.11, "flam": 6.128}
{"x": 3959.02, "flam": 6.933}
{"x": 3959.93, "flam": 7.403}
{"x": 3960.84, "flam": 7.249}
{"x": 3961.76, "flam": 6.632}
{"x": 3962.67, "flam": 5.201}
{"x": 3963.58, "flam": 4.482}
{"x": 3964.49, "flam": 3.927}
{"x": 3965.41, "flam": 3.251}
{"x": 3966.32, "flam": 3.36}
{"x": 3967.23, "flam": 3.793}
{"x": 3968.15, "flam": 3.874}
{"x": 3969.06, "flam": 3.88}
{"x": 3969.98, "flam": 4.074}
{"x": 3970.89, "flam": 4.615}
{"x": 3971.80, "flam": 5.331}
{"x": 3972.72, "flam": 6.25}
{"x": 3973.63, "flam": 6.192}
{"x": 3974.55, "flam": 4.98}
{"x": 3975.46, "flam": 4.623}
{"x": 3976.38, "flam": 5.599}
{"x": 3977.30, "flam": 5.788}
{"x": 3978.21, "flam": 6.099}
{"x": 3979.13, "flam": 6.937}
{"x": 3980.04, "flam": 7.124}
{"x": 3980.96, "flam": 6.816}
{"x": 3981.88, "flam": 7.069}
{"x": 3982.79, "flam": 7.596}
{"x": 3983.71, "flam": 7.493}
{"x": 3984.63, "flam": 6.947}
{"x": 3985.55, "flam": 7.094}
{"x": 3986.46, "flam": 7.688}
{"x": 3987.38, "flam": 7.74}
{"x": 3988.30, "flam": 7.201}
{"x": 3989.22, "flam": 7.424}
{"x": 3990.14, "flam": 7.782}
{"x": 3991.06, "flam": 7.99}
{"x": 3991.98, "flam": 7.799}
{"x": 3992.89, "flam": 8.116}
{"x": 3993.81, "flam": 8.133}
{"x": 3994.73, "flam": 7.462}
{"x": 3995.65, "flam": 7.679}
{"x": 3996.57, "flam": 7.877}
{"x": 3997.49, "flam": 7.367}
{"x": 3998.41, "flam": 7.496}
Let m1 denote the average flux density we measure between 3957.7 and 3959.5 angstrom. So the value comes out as 6.56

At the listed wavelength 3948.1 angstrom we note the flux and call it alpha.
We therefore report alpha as 7.201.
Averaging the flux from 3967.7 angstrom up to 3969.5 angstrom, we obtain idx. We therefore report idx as 3.89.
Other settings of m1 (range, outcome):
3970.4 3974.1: 5.59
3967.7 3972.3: 4.37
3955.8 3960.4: 6.58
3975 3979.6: 5.82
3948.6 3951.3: 7.82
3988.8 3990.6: 7.6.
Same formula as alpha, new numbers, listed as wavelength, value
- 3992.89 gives 8.116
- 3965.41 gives 3.251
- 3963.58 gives 4.482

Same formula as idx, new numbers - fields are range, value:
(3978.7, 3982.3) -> 6.99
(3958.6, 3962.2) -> 7.05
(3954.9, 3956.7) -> 7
